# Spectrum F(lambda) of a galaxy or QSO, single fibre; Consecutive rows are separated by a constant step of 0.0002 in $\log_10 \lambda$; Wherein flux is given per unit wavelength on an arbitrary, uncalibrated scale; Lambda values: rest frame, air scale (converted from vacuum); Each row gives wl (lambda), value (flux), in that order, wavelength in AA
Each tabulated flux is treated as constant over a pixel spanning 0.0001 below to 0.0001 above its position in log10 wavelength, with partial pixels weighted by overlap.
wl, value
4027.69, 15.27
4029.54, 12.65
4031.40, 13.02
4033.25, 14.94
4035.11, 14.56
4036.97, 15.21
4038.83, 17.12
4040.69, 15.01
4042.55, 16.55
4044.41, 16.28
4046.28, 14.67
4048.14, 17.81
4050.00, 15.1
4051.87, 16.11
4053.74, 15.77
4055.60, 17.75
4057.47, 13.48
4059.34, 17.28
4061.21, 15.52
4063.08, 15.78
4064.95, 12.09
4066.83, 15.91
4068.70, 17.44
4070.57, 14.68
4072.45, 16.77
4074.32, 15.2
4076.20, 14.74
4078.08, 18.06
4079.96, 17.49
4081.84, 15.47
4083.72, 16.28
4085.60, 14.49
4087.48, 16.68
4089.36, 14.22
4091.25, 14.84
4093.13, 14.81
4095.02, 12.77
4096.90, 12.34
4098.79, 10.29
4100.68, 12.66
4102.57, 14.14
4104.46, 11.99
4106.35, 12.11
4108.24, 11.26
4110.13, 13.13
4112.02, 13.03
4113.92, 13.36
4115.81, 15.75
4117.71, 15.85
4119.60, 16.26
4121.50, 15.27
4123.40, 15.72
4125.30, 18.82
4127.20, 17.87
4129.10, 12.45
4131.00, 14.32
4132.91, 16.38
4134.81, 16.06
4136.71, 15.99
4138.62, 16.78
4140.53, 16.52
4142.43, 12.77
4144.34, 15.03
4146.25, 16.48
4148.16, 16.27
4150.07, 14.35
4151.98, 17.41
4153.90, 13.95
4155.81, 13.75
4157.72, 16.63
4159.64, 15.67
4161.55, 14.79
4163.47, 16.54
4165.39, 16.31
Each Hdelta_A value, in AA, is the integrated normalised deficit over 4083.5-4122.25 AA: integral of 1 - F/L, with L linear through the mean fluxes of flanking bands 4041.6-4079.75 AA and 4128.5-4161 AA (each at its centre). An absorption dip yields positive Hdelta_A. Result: 4.44 AA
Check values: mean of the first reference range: 15.9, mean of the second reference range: 15.4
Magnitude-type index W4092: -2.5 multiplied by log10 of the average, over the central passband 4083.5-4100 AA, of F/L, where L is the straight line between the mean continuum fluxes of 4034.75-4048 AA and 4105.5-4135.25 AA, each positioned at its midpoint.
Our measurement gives 0.09 mag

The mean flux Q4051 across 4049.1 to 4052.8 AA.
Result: 15.6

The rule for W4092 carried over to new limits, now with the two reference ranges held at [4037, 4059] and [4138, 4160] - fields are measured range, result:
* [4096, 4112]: 0.26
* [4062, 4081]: 0.00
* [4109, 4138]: 0.02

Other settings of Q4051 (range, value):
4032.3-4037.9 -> 14.9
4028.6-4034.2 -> 13.6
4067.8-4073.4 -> 16.3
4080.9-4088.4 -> 15.7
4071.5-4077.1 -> 15.6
